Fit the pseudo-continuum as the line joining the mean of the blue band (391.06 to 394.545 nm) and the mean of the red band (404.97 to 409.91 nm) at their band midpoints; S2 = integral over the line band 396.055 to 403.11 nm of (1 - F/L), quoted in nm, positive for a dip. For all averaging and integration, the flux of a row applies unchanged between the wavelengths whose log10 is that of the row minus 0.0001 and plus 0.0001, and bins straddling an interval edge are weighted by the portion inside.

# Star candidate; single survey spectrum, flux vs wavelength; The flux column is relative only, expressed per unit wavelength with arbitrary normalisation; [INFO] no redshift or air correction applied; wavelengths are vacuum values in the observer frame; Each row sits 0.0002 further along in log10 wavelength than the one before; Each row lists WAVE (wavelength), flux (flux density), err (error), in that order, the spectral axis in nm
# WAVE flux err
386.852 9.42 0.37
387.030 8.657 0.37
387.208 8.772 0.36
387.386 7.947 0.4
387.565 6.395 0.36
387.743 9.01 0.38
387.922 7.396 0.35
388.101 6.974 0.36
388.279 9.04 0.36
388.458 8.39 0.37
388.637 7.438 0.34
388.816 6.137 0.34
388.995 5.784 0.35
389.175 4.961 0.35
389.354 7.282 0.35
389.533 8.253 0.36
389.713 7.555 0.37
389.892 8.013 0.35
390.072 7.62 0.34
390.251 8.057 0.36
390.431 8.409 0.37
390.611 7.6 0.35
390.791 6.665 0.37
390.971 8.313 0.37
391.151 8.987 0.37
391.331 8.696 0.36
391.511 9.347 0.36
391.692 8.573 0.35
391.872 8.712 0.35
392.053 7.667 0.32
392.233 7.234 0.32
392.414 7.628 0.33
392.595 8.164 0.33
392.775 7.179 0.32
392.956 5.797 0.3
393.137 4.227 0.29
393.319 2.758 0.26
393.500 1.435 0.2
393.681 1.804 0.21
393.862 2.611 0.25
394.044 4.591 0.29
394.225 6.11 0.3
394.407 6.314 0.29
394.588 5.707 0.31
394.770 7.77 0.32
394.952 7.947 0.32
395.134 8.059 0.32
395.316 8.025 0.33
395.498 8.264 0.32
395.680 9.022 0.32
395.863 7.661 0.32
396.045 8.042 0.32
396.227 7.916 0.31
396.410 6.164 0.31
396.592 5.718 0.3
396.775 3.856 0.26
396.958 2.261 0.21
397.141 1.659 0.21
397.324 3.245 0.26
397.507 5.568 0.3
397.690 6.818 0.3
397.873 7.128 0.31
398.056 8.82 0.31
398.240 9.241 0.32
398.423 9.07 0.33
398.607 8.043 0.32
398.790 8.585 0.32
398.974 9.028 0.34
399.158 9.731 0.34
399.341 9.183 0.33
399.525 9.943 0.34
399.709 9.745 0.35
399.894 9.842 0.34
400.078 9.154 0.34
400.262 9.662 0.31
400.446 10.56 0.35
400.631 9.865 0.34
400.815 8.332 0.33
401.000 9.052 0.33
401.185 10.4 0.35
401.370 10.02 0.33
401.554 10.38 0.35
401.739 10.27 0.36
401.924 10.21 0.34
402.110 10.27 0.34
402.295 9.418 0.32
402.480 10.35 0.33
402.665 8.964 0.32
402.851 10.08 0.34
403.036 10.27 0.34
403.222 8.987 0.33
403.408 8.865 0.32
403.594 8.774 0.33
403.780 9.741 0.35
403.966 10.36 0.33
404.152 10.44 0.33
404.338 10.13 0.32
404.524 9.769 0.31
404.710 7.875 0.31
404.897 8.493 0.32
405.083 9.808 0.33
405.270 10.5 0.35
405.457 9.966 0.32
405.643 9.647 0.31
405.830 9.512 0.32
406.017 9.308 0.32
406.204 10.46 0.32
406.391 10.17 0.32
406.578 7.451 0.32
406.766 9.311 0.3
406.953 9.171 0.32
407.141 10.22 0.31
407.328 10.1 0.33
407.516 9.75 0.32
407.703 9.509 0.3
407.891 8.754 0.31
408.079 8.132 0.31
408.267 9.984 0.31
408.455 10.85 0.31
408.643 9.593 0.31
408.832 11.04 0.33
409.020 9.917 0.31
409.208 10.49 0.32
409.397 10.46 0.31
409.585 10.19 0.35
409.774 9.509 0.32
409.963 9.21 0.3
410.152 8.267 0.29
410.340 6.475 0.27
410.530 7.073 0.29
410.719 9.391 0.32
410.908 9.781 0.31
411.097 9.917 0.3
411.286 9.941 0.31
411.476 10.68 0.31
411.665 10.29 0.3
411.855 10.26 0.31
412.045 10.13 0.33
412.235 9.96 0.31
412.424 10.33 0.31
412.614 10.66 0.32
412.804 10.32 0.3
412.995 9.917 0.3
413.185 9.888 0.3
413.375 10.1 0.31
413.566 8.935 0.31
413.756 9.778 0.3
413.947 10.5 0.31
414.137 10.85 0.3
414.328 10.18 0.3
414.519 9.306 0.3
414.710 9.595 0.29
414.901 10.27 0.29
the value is -0.43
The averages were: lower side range 6.19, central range 8.39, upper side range 9.75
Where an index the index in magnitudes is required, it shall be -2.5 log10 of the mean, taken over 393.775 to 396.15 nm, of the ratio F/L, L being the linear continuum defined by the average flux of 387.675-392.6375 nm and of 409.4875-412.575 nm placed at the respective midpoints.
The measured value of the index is 0.18 mag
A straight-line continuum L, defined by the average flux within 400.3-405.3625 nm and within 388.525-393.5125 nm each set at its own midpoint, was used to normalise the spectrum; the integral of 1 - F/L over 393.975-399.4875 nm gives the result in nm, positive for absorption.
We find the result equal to 0.911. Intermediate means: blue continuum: 7.18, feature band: 7.03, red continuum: 9.71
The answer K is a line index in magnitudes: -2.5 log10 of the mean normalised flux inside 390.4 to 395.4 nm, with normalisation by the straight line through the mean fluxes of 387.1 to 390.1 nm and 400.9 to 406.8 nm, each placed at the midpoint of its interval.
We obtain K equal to 0.212 mag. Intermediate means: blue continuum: 7.47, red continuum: 9.66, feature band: 6.63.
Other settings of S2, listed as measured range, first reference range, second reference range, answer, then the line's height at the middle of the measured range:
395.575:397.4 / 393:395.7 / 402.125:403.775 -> 0.24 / 6.54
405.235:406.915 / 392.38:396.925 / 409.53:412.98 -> -0.21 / 8.48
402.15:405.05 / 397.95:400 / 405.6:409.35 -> -0.02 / 9.45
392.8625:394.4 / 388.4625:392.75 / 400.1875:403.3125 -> 0.83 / 8.28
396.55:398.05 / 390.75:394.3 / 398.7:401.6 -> 0.66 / 8.36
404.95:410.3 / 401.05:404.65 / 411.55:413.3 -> 0.20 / 10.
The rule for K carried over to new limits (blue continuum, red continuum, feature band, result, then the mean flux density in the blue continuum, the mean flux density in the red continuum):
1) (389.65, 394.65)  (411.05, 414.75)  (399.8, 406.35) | -0.15 mag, 6.63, 10.1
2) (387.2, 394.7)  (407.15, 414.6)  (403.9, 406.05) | -0.09 mag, 6.87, 9.76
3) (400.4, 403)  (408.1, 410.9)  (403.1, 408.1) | 0.02 mag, 9.87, 9.43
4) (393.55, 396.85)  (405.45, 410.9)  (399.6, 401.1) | -0.25 mag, 6.38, 9.44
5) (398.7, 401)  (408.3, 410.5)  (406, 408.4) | 0.01 mag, 9.45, 9.57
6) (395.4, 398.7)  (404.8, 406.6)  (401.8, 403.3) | -0.16 mag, 6.59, 9.61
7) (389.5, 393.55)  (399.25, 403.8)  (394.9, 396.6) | 0.07 mag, 7.3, 9.69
